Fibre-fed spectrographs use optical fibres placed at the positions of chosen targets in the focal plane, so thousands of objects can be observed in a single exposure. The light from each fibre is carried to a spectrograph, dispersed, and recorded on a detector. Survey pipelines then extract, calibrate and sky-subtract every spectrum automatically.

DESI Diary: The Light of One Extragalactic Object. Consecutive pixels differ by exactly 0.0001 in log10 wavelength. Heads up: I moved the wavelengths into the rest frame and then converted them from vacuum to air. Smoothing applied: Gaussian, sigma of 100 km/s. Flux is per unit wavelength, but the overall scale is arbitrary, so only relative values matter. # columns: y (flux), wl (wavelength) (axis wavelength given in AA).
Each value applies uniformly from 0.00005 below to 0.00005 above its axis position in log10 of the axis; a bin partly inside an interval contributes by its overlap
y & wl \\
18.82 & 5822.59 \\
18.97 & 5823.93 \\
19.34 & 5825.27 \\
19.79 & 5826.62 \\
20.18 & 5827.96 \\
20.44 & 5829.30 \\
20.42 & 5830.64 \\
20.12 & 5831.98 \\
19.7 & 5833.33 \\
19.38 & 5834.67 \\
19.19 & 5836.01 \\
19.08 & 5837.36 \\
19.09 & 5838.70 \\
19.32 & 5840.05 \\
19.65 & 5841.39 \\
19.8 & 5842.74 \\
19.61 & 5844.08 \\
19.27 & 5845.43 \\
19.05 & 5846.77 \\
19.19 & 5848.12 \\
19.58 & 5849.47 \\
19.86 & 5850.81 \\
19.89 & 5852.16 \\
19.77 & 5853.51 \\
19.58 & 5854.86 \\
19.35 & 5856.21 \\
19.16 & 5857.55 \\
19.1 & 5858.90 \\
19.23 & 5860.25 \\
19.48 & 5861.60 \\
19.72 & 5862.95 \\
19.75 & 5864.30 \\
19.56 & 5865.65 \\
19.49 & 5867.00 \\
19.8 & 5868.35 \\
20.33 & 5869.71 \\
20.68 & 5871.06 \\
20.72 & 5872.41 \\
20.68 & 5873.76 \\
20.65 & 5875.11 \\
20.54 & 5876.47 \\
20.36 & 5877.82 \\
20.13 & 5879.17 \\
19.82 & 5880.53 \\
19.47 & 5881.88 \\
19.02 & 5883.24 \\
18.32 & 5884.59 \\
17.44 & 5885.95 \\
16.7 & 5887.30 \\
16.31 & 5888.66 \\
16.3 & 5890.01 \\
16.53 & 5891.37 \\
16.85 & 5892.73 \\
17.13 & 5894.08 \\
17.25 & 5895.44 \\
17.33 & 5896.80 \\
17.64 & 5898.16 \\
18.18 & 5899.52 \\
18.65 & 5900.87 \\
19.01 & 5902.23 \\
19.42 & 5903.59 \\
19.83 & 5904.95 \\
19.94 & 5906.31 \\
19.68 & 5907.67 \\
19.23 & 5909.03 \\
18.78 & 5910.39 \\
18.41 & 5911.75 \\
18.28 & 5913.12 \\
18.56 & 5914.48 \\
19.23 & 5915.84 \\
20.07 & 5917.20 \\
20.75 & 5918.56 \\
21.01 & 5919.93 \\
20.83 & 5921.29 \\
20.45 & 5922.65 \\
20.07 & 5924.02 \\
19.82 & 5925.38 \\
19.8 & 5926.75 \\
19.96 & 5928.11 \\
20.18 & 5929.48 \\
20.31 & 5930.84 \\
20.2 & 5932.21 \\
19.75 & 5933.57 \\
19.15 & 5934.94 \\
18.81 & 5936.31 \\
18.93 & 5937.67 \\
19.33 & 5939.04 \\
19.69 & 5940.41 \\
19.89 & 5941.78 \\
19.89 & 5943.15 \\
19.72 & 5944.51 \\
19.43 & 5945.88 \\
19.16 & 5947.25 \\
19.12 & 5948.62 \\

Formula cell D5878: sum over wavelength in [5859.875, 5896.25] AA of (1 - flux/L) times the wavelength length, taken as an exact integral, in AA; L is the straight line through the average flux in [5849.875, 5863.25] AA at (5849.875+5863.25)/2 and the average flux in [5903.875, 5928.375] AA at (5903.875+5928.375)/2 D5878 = 1.1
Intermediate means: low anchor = 19.5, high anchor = 19.7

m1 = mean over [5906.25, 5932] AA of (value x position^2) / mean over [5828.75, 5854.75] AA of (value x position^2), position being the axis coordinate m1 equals 1.04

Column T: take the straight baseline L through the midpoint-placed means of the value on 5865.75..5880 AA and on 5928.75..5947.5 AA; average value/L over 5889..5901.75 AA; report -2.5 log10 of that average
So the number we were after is 0.16 mag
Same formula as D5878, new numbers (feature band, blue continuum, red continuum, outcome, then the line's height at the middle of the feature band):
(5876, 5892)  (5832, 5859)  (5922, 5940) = 1.0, 19.6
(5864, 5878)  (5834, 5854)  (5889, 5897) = -1.7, 18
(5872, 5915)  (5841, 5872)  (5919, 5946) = 2.4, 19.7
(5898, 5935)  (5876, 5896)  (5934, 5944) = -1.4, 18.9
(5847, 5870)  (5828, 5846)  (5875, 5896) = -0.6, 19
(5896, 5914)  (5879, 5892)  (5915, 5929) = 0.3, 19.1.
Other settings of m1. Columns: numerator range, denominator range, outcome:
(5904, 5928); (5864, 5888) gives 1.02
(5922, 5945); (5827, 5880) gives 1.03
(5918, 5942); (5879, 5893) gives 1.13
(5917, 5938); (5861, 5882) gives 1.02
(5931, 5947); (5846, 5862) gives 1.03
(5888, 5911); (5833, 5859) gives 0.95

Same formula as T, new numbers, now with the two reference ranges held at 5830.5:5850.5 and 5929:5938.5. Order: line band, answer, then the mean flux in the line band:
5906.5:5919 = 0.020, 19.2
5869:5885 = -0.030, 20.1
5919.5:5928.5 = -0.037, 20.3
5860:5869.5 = -0.005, 19.6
